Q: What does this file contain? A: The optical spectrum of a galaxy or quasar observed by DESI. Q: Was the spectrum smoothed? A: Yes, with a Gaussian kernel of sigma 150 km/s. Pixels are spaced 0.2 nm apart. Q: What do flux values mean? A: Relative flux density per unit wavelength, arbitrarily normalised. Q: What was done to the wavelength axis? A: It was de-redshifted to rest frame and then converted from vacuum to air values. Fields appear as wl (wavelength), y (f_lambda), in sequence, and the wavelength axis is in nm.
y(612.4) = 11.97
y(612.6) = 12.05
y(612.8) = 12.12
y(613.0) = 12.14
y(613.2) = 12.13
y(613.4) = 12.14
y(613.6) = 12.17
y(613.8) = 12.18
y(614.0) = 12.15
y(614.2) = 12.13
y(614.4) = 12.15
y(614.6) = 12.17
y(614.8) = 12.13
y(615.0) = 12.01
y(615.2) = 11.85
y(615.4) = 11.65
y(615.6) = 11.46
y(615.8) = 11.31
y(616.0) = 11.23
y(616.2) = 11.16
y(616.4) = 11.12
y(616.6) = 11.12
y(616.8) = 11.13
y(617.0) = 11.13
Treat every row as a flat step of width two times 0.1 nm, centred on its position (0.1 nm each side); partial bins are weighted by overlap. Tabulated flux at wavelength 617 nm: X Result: 11.13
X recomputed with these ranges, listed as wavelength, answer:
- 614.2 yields 12.13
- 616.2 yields 11.16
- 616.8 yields 11.13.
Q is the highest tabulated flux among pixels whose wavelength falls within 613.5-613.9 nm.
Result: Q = 12.18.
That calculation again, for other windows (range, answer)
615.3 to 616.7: 11.65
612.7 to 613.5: 12.14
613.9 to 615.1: 12.17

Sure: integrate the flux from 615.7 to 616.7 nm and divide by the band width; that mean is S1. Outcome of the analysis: 11.2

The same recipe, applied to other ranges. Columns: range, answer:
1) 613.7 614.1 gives 12.2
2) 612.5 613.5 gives 12.1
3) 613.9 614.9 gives 12.1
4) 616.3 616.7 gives 11.1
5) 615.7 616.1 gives 11.3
